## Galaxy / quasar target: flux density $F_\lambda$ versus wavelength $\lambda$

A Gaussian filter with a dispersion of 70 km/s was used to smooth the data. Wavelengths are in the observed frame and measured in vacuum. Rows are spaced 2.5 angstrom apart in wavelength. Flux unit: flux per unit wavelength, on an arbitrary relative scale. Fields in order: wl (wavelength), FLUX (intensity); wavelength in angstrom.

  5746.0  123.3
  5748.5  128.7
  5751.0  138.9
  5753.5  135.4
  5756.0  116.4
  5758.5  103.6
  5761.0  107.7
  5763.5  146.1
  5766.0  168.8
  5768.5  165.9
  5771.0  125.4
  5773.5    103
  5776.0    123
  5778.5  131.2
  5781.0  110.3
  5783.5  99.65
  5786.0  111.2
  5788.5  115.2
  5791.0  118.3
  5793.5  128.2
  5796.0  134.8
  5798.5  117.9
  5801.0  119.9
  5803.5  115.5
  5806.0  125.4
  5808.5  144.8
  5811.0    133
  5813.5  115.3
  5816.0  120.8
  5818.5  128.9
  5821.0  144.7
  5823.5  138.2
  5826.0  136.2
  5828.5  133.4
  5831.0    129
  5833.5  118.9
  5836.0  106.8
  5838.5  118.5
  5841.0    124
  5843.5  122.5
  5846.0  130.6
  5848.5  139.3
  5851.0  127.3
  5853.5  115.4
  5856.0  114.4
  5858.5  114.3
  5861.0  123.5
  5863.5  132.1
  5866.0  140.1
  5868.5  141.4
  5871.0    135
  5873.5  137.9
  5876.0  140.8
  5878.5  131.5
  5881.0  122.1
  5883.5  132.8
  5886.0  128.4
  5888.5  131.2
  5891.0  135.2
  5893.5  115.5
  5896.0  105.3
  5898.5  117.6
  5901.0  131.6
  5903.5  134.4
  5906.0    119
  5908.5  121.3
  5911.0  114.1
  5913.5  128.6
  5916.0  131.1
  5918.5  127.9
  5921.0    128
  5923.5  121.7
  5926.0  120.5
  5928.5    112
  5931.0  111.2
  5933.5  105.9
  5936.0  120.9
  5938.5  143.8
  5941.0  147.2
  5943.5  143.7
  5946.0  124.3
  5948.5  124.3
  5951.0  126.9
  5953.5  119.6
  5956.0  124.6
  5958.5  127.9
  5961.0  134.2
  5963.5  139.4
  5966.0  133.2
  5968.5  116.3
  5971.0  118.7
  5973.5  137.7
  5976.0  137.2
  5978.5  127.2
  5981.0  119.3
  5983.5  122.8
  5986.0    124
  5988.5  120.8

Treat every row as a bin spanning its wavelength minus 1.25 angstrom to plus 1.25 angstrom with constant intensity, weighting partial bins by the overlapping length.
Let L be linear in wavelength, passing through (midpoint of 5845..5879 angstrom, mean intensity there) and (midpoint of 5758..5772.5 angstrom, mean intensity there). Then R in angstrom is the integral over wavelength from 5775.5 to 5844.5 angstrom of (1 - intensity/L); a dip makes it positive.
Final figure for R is 5.3 angstrom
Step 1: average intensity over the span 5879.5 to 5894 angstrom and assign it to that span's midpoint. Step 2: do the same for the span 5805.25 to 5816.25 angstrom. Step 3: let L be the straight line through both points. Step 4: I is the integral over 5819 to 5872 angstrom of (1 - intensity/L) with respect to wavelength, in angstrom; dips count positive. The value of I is 0.2 angstrom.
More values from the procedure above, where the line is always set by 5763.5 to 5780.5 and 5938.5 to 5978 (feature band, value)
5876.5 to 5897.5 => 1.10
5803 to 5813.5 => 0.45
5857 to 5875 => 0.18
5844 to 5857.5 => 0.87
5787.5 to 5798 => 0.88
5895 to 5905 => 0.74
